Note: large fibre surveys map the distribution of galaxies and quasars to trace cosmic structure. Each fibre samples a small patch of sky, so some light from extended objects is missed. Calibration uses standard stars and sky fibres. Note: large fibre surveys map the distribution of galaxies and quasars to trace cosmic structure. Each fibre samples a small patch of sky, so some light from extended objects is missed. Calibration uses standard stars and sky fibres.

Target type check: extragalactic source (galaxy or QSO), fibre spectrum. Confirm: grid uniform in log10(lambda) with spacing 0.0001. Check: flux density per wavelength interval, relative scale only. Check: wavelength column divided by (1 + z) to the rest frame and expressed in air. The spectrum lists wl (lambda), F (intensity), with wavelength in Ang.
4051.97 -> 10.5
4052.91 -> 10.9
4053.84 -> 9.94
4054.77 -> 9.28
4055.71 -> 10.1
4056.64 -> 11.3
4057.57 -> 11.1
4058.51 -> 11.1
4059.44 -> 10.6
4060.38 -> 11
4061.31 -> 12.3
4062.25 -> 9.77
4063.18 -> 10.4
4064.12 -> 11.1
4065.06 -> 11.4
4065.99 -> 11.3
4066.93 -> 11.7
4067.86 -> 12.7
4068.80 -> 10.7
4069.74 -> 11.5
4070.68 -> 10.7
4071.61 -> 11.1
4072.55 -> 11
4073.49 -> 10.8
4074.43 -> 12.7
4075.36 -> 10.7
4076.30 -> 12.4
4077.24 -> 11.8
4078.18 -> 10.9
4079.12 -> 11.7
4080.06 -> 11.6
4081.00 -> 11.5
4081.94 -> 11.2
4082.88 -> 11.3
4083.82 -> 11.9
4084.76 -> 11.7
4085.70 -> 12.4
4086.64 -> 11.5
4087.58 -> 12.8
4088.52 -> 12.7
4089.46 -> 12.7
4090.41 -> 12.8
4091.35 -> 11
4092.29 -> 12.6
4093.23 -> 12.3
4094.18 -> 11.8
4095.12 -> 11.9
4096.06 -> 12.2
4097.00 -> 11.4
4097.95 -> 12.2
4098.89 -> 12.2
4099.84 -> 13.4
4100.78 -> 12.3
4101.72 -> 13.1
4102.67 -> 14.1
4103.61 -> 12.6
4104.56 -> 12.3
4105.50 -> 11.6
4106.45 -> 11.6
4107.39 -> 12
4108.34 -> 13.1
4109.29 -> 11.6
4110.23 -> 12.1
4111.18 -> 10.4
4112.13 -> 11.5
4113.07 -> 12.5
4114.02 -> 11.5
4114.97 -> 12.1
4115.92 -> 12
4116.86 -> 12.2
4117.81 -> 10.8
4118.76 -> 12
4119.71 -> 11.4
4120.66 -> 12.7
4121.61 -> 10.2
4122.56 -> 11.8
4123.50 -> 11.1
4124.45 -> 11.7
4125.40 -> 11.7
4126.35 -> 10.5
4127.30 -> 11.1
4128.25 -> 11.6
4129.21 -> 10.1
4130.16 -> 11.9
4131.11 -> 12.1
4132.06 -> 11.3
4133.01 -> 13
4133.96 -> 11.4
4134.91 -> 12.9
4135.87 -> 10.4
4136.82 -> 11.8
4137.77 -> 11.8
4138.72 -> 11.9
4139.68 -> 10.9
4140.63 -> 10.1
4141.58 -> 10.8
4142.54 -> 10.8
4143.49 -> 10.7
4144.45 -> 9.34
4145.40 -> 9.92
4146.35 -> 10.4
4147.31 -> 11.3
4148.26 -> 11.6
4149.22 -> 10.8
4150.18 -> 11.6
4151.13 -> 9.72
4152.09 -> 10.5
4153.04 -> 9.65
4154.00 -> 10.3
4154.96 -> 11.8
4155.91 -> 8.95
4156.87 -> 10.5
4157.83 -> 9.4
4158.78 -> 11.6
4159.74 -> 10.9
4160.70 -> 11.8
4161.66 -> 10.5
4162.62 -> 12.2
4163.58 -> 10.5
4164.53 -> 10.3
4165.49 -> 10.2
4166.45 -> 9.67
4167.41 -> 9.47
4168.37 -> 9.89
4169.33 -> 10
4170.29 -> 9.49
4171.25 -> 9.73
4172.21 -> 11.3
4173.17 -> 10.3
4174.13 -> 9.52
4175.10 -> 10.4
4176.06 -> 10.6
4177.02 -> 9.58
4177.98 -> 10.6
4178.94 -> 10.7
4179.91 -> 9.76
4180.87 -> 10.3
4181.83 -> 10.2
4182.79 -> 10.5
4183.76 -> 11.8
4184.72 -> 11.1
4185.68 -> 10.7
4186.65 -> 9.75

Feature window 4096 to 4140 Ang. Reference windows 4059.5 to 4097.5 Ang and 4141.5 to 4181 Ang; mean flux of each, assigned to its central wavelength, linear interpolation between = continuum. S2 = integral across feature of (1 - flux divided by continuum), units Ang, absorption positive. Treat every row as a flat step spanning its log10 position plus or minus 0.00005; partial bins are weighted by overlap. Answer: -3.2 Ang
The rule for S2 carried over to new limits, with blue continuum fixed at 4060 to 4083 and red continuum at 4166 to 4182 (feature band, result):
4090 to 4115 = -2.7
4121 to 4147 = -1.5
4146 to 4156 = -0.3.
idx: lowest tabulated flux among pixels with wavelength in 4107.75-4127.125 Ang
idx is 10.2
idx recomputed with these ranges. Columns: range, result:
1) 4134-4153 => 9.34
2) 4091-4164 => 8.95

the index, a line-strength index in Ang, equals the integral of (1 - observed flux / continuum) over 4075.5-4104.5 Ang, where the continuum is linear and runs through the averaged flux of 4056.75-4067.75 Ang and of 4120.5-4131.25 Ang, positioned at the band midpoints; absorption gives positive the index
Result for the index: -2.3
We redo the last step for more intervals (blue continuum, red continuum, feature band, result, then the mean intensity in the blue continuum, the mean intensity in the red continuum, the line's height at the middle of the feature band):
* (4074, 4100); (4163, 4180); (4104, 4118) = -0.5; 12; 10.1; 11.4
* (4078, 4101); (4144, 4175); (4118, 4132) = -0.3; 12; 10.4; 11.2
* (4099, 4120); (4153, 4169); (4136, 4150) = 0.2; 12.1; 10.5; 11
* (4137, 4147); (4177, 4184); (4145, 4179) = 0.4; 10.7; 10.4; 10.6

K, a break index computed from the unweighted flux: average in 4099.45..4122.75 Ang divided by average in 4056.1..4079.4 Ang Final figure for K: 1.1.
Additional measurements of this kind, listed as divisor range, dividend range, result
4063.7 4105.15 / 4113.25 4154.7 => 0.94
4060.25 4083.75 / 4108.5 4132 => 1.02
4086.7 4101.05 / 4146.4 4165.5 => 0.87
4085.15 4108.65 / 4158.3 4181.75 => 0.84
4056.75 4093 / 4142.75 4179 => 0.90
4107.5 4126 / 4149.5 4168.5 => 0.90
